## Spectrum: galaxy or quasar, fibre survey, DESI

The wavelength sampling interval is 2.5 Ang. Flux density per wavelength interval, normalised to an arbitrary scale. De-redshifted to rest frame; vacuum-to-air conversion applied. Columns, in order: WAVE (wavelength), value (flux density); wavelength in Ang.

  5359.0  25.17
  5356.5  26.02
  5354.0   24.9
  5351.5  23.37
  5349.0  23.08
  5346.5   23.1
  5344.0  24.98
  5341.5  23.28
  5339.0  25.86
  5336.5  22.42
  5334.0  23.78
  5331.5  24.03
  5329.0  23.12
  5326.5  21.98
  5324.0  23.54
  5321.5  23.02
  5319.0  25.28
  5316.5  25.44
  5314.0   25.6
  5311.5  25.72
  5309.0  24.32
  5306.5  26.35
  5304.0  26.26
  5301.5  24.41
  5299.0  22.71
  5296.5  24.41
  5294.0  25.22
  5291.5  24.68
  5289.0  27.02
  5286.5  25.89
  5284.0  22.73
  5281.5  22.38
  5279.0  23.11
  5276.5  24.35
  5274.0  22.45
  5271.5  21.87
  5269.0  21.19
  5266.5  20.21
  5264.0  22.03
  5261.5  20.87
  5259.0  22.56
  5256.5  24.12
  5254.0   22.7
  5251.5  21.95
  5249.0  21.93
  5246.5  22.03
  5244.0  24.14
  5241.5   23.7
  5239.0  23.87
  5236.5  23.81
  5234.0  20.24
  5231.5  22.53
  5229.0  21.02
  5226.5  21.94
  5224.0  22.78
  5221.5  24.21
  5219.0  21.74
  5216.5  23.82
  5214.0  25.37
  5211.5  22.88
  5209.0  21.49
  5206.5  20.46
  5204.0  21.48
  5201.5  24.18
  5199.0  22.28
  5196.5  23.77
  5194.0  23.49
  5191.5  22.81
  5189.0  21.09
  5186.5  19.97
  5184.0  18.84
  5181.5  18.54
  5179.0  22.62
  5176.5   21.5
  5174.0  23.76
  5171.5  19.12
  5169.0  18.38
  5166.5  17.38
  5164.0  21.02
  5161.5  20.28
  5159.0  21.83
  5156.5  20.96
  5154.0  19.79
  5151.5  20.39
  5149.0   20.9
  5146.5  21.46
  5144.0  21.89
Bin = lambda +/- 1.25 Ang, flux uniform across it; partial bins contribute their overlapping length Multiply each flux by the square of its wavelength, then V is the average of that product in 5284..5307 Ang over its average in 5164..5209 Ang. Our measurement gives 1.23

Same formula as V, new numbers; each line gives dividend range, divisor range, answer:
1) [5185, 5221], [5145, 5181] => 1.11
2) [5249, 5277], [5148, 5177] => 1.13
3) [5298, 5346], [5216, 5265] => 1.11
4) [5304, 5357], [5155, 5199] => 1.23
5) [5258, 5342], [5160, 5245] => 1.13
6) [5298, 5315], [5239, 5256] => 1.12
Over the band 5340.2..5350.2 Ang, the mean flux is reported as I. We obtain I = 23.6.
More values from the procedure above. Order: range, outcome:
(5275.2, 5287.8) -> 23.7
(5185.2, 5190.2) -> 20.5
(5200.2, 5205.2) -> 22.8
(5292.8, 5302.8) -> 24.2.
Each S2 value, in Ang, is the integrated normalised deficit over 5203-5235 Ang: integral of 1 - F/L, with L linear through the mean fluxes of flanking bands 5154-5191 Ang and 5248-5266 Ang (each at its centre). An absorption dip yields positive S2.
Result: -1.38 Ang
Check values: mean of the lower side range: 20.4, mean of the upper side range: 22.2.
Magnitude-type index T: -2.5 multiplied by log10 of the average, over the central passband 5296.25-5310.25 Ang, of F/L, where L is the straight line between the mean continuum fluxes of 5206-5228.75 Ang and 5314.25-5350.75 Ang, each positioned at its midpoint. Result -0.055 mag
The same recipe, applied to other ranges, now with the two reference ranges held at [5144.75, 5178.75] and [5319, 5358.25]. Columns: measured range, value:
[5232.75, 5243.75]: -0.05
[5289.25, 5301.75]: -0.07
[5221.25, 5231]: -0.03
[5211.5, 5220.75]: -0.10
